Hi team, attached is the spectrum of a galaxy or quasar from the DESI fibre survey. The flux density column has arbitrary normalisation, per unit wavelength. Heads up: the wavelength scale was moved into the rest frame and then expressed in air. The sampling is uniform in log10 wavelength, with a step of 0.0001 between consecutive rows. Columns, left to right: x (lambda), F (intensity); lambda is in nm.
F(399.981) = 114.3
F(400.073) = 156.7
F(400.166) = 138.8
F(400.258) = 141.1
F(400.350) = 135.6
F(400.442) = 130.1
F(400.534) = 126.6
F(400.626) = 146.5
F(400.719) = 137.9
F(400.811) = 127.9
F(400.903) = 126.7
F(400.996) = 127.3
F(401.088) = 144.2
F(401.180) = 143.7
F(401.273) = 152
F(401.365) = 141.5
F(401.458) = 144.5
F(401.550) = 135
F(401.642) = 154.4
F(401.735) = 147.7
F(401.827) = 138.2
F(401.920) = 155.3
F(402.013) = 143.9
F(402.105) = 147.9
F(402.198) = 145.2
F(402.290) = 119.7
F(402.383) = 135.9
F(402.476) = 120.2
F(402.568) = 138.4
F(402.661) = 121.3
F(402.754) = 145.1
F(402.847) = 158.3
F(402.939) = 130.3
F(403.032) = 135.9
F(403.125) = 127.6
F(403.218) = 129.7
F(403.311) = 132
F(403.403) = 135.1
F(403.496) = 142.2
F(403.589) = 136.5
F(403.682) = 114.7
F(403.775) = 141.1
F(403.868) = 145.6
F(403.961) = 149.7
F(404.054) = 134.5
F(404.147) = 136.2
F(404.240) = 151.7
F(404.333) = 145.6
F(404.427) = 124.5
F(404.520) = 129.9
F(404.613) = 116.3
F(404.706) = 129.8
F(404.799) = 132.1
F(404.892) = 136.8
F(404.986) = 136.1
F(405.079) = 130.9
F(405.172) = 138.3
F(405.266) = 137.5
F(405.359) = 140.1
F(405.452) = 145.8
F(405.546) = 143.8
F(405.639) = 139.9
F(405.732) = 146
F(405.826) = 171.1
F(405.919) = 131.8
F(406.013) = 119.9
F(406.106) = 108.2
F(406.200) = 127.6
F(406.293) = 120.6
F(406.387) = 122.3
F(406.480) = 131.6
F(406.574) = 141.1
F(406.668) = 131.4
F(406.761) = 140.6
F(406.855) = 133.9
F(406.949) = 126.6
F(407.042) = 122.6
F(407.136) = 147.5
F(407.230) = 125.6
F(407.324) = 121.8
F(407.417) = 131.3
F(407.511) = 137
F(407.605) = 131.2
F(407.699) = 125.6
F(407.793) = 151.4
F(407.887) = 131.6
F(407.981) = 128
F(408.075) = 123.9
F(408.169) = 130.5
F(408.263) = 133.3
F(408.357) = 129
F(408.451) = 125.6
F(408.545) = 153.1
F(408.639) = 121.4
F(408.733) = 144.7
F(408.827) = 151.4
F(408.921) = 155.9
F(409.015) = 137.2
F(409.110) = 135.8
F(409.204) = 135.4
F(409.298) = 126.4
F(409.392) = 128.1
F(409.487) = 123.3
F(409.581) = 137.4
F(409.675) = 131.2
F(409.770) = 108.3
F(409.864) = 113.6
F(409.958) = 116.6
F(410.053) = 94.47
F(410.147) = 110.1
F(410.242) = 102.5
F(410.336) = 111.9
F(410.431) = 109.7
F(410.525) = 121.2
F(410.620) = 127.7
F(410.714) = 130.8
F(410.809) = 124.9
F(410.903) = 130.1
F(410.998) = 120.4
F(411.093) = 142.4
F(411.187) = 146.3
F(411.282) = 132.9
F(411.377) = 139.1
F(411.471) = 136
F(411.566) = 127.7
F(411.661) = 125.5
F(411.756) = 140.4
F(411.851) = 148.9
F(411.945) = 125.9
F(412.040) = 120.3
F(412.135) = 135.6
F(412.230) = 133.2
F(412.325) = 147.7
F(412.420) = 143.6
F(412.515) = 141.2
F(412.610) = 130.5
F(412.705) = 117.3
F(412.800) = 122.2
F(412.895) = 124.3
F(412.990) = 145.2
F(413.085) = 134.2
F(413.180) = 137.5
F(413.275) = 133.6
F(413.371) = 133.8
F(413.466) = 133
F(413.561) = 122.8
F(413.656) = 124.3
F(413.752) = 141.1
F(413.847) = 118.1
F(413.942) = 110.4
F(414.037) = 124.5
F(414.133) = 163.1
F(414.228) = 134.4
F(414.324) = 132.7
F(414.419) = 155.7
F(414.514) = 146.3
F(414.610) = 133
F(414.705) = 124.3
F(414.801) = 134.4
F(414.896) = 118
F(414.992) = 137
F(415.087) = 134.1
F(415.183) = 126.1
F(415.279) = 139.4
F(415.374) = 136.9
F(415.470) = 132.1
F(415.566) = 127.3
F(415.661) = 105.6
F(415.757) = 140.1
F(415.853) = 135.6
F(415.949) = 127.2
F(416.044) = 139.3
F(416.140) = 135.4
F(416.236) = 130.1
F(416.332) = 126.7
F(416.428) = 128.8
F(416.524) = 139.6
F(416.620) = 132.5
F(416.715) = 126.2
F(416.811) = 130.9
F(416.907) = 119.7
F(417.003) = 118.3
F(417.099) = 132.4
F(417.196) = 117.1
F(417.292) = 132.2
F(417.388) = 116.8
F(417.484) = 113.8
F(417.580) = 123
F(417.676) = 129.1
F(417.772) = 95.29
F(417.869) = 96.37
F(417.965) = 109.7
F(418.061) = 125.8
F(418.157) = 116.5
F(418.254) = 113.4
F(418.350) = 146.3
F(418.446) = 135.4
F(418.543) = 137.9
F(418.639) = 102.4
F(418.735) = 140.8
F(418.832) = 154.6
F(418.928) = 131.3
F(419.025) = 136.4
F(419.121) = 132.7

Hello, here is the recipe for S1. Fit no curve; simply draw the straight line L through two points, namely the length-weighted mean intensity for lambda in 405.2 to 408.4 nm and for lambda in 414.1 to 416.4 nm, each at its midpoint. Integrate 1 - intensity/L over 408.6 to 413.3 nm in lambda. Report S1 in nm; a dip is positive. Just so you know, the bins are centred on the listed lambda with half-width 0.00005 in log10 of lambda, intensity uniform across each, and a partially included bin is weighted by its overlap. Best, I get 0.135 nm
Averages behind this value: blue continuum 133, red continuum 134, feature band 130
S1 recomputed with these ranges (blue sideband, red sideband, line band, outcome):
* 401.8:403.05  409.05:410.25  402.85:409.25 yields -0.27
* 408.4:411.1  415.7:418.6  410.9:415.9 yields -0.28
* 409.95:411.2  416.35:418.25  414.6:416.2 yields -0.13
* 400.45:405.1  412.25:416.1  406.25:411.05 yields 0.23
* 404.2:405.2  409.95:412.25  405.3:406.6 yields -0.03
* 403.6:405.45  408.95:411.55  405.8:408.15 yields 0.00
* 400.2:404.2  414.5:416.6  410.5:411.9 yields 0.00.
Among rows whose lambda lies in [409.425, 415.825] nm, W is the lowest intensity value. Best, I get 94.47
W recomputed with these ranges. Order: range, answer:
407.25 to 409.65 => 121.4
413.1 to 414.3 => 110.4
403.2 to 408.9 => 108.2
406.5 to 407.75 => 121.8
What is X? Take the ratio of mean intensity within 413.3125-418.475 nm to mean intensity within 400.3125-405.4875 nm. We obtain 0.93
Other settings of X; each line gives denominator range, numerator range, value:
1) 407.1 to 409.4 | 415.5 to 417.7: 0.95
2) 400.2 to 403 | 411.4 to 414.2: 0.96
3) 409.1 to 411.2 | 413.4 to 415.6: 1.08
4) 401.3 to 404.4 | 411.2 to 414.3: 0.96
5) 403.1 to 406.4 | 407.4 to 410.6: 0.95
